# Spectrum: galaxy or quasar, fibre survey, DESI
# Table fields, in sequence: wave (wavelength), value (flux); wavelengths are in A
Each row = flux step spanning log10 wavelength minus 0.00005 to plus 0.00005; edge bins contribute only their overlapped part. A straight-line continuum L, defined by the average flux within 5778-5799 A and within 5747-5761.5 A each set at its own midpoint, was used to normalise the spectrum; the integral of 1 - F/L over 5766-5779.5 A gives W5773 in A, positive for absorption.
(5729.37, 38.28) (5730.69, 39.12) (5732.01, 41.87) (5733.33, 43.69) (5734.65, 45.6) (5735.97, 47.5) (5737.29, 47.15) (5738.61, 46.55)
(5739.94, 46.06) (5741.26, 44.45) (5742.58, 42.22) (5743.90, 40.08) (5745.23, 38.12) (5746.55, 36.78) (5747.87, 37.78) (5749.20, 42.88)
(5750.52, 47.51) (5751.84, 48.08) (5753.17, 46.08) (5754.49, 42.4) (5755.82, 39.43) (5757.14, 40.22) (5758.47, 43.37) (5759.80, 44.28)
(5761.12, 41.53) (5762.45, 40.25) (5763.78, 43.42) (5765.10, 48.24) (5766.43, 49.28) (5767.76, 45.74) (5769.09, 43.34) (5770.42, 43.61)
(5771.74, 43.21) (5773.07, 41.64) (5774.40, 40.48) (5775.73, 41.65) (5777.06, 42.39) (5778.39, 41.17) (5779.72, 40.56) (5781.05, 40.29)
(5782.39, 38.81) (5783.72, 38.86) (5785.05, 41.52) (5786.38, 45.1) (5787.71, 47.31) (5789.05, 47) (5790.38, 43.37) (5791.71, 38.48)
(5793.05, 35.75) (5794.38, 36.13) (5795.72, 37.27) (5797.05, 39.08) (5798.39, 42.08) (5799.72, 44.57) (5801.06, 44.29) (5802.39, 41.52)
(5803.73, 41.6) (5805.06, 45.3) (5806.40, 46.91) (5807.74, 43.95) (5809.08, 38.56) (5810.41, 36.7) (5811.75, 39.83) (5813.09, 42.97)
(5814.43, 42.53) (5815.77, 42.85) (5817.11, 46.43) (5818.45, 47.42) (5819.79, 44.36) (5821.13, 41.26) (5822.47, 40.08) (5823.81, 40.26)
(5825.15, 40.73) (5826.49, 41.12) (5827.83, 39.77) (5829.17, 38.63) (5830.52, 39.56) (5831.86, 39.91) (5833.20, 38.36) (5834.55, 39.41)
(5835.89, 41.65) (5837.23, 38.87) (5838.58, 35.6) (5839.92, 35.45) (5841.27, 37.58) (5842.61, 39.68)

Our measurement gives -0.4 A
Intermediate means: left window 43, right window 40.8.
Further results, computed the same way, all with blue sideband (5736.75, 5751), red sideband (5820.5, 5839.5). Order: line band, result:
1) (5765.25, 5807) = -1.2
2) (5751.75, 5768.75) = -0.8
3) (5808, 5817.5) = -0.3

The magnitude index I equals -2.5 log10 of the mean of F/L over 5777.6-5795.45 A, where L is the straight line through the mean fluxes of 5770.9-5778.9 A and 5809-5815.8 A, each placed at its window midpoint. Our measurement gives 0.01 mag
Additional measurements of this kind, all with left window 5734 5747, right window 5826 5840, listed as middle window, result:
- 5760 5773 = -0.05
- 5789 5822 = -0.04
